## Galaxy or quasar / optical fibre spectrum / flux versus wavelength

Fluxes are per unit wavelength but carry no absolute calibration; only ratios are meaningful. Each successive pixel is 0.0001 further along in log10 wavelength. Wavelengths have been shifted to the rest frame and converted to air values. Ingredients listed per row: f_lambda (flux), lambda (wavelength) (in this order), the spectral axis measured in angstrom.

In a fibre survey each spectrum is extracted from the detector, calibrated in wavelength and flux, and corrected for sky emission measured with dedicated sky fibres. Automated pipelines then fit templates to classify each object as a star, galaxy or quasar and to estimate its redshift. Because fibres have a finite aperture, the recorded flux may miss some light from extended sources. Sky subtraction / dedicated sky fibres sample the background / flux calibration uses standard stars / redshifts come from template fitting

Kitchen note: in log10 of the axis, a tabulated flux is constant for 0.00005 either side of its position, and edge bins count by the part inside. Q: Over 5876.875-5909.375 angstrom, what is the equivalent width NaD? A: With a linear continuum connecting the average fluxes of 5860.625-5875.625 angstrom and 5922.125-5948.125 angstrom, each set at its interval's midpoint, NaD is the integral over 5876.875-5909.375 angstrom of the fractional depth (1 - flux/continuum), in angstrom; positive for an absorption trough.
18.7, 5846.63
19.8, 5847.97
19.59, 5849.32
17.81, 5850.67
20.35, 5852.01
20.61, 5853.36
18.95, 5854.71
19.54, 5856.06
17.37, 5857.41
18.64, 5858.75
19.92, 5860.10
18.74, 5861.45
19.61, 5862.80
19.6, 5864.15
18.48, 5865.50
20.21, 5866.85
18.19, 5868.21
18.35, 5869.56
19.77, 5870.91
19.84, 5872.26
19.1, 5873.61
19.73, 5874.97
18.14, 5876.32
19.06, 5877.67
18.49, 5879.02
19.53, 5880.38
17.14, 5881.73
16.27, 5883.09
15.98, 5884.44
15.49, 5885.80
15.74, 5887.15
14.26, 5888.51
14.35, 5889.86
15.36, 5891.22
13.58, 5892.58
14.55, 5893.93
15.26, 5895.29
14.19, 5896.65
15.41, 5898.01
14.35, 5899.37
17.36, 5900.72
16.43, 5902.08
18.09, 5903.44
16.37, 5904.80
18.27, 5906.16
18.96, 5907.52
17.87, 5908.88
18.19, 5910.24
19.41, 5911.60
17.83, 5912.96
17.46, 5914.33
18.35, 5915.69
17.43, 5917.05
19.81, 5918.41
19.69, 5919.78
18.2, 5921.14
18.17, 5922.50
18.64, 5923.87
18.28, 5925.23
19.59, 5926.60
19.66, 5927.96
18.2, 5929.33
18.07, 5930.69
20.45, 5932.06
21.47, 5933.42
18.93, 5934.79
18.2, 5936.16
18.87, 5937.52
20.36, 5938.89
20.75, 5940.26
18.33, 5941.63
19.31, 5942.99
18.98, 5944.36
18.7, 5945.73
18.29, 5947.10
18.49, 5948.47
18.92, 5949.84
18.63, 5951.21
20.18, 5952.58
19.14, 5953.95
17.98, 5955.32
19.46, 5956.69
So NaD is 4.82 angstrom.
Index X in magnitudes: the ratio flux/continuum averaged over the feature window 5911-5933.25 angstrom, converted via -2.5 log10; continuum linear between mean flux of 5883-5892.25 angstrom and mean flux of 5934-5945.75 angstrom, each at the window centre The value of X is -0.05 mag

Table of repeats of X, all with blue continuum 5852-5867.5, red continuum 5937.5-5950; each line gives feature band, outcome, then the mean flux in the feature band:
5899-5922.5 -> 0.07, 17.9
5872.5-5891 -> 0.12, 17.2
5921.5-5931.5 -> 0.03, 18.7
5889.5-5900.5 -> 0.29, 14.8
